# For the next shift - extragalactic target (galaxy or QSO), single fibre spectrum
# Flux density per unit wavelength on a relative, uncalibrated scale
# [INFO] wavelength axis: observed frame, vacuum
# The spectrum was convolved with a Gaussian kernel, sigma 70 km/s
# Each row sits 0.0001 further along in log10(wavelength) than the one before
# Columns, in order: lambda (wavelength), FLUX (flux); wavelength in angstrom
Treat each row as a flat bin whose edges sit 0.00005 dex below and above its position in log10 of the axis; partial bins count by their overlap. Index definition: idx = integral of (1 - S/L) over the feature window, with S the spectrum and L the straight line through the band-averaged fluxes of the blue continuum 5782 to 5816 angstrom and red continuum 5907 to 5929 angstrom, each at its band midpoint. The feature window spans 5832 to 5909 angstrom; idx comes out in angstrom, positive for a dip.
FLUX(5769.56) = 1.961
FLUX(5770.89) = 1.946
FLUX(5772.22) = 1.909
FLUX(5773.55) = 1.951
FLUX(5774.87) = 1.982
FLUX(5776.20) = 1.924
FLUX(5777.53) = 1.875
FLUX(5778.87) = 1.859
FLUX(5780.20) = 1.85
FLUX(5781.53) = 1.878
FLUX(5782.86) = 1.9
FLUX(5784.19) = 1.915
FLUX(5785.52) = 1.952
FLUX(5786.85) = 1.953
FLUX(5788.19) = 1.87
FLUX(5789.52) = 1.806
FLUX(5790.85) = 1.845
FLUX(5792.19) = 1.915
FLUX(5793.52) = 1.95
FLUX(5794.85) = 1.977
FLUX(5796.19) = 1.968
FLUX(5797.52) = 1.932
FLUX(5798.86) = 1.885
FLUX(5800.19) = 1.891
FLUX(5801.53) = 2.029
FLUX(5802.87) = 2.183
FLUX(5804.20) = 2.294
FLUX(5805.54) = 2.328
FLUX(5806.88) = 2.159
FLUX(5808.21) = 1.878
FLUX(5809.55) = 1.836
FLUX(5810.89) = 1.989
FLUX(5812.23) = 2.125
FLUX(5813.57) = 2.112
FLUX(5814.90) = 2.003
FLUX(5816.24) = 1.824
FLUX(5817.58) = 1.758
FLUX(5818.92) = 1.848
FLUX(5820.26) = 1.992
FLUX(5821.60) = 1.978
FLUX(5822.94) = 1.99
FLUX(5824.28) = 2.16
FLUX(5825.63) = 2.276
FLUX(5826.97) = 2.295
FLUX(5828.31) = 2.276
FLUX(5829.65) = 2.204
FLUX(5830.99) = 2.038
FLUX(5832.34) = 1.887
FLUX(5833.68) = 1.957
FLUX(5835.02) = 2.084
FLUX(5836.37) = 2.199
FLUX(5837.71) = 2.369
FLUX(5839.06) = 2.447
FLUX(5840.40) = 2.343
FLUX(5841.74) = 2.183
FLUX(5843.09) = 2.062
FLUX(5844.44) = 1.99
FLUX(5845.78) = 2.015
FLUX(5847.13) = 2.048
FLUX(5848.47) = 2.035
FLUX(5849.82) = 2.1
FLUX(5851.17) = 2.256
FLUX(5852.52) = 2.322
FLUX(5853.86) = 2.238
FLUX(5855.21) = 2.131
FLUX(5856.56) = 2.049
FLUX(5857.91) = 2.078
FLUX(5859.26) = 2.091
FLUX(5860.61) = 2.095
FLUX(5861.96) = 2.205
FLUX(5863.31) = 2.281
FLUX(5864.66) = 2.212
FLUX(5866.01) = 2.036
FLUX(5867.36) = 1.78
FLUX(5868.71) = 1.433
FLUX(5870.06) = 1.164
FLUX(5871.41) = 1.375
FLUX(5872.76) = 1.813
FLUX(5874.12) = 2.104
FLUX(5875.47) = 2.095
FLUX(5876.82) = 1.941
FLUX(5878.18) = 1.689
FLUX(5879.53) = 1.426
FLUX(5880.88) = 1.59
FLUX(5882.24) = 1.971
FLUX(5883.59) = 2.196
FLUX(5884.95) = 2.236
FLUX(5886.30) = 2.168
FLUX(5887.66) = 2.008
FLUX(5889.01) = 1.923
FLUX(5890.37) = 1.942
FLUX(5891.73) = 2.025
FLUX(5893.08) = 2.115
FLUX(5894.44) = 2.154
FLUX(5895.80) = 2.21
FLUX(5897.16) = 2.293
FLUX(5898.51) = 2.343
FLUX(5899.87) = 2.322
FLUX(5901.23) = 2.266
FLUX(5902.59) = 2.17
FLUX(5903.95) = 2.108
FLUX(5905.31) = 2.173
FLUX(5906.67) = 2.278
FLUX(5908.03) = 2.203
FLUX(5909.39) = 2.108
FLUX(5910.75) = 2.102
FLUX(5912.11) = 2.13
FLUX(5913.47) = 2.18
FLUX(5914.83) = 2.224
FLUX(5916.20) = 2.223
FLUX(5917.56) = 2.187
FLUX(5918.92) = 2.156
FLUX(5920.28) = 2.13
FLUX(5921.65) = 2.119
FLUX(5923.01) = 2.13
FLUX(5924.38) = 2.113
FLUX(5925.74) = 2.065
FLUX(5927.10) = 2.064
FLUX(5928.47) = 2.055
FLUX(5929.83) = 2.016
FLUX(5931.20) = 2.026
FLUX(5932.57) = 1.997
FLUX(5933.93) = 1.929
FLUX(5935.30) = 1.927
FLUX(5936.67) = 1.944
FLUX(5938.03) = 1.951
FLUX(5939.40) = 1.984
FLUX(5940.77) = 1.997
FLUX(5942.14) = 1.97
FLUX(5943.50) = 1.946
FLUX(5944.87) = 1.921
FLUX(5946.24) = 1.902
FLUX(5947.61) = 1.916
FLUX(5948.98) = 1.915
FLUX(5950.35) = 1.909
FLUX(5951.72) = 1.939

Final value 0.7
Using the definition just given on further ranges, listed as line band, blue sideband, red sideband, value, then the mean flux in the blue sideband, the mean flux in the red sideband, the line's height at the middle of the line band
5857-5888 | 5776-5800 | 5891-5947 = 1.8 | 1.9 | 2.1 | 2.03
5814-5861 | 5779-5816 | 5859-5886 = -4.3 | 1.98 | 1.89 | 1.93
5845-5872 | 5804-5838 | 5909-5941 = 0.9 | 2.07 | 2.07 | 2.07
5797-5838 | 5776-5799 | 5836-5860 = -0.5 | 1.9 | 2.16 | 2.03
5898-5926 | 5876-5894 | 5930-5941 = -3.2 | 1.95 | 1.97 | 1.96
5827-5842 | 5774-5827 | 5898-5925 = -1.1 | 1.98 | 2.18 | 2.04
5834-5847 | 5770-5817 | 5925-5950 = -1.4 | 1.96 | 1.97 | 1.97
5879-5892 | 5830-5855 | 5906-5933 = 1.1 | 2.14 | 2.13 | 2.13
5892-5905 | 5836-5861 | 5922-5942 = -0.9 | 2.16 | 2.01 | 2.07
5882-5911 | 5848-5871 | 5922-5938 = -1.9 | 2.02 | 2.02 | 2.02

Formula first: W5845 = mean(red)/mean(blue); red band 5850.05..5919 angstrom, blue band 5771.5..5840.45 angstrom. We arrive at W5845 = 1.02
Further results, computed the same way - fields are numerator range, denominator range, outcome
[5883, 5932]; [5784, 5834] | 1.07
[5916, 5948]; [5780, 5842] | 1.00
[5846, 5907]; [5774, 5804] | 1.05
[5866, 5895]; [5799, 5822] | 0.93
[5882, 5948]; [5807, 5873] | 1.03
